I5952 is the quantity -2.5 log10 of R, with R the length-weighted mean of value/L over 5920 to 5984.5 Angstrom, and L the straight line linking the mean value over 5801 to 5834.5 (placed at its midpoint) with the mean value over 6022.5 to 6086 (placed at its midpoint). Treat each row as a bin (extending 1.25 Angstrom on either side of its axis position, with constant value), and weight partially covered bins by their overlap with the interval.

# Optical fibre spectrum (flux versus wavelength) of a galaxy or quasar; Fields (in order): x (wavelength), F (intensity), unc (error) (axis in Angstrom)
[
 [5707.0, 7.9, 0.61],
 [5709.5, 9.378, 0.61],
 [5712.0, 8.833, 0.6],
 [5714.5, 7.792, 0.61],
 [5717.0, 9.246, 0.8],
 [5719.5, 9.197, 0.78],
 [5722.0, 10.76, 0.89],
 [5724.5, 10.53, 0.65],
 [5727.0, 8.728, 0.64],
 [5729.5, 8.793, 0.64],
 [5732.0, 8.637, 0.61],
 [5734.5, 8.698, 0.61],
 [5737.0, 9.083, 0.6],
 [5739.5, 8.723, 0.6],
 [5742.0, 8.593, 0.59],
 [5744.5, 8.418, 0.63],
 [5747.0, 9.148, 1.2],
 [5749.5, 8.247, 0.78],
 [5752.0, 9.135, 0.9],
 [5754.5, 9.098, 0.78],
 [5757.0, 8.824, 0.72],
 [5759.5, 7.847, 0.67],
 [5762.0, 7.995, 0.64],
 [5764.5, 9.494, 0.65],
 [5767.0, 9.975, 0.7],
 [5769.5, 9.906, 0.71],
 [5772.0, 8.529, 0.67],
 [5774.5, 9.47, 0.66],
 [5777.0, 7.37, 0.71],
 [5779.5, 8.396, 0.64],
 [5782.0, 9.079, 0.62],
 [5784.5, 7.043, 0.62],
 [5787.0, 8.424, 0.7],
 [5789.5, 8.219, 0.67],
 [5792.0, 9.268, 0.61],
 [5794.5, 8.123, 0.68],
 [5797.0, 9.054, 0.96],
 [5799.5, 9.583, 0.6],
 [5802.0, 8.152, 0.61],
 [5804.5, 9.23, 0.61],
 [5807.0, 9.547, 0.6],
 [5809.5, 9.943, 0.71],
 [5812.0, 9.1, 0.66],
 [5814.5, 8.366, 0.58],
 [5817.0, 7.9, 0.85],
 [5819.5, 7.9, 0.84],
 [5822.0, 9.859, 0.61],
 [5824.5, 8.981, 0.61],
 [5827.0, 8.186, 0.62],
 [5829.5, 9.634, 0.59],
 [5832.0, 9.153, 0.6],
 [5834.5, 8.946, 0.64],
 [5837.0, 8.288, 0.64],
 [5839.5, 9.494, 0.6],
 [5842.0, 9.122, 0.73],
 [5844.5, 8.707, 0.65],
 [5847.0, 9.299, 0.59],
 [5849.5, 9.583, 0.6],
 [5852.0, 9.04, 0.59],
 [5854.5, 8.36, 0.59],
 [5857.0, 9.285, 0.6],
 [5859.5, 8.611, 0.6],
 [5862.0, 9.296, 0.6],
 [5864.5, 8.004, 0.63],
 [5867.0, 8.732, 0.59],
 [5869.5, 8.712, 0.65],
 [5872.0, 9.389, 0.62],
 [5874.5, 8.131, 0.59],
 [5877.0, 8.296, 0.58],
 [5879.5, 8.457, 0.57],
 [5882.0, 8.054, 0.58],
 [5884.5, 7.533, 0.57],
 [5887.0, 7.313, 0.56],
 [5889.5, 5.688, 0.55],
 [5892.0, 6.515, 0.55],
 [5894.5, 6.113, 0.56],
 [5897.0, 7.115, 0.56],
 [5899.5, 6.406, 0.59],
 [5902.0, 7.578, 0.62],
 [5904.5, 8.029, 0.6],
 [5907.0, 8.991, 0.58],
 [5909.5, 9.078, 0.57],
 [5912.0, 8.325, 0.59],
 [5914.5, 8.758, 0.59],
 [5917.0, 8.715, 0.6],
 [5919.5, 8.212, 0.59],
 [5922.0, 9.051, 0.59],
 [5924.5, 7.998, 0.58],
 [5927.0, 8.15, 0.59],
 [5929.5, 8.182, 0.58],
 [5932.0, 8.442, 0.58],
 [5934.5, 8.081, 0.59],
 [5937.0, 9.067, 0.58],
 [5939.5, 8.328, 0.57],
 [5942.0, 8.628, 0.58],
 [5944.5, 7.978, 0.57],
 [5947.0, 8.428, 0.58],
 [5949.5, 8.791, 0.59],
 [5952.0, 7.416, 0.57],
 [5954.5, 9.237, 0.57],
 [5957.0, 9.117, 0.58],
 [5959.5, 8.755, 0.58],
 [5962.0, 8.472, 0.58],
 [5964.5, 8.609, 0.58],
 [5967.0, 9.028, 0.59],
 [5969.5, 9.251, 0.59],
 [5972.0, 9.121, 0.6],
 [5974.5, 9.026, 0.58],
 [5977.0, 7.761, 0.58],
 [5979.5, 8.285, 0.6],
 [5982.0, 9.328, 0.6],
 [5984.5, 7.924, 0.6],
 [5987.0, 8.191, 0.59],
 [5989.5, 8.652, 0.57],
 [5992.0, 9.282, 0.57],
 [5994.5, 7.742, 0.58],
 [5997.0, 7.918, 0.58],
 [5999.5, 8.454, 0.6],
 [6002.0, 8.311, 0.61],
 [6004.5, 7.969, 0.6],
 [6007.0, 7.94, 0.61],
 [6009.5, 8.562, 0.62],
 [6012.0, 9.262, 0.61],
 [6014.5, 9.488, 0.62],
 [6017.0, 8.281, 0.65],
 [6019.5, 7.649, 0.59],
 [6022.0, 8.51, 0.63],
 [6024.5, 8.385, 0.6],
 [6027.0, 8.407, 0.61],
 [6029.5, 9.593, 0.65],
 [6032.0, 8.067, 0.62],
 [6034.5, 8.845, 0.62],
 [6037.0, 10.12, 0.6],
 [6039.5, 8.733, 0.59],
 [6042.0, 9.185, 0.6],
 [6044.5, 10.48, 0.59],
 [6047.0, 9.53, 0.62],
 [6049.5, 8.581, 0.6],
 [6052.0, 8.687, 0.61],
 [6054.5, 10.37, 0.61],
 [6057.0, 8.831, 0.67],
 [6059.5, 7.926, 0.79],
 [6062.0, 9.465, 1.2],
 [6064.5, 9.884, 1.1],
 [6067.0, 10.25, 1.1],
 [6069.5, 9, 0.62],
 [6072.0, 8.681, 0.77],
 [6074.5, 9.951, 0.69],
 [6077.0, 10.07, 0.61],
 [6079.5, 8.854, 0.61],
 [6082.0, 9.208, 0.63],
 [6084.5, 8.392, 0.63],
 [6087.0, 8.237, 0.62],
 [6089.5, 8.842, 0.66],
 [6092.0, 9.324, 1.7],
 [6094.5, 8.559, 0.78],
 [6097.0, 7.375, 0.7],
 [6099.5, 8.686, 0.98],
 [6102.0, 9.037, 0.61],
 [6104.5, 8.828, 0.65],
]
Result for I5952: 0.062 mag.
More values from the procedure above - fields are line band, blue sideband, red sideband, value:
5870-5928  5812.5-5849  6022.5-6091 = 0.13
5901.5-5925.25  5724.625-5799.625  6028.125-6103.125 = 0.05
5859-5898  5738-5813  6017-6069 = 0.13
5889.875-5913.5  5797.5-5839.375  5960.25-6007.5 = 0.16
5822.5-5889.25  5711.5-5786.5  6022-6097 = 0.03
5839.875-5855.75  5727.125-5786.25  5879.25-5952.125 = -0.09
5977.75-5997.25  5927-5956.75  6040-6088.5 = 0.04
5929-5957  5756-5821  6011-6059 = 0.05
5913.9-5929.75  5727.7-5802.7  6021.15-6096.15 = 0.06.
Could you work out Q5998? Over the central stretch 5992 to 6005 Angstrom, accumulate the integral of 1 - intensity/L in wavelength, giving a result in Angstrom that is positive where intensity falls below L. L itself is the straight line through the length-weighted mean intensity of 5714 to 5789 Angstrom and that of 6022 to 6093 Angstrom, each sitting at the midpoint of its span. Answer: 1.2 Angstrom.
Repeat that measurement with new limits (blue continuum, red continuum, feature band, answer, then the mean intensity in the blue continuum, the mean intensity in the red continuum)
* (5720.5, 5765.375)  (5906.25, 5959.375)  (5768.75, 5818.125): 0.53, 8.93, 8.52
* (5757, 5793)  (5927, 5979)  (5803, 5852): -2.19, 8.65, 8.57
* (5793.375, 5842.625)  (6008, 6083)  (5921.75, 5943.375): 1.45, 8.93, 9.09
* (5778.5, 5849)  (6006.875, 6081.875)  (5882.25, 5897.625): 3.67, 8.83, 9.07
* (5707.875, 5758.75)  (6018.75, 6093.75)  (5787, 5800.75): 0.28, 8.97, 9.07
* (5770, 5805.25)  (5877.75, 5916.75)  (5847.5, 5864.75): -2.07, 8.59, 7.63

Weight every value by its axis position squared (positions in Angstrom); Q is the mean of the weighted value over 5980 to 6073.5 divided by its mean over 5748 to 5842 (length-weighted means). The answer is 1.08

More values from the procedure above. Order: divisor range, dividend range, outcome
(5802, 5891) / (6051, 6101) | 1.12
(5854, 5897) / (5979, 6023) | 1.10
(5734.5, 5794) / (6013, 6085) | 1.15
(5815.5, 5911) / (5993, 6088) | 1.13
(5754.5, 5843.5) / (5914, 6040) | 1.03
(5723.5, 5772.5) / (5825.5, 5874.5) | 1.04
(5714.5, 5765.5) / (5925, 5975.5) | 1.03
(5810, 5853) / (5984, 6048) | 1.03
